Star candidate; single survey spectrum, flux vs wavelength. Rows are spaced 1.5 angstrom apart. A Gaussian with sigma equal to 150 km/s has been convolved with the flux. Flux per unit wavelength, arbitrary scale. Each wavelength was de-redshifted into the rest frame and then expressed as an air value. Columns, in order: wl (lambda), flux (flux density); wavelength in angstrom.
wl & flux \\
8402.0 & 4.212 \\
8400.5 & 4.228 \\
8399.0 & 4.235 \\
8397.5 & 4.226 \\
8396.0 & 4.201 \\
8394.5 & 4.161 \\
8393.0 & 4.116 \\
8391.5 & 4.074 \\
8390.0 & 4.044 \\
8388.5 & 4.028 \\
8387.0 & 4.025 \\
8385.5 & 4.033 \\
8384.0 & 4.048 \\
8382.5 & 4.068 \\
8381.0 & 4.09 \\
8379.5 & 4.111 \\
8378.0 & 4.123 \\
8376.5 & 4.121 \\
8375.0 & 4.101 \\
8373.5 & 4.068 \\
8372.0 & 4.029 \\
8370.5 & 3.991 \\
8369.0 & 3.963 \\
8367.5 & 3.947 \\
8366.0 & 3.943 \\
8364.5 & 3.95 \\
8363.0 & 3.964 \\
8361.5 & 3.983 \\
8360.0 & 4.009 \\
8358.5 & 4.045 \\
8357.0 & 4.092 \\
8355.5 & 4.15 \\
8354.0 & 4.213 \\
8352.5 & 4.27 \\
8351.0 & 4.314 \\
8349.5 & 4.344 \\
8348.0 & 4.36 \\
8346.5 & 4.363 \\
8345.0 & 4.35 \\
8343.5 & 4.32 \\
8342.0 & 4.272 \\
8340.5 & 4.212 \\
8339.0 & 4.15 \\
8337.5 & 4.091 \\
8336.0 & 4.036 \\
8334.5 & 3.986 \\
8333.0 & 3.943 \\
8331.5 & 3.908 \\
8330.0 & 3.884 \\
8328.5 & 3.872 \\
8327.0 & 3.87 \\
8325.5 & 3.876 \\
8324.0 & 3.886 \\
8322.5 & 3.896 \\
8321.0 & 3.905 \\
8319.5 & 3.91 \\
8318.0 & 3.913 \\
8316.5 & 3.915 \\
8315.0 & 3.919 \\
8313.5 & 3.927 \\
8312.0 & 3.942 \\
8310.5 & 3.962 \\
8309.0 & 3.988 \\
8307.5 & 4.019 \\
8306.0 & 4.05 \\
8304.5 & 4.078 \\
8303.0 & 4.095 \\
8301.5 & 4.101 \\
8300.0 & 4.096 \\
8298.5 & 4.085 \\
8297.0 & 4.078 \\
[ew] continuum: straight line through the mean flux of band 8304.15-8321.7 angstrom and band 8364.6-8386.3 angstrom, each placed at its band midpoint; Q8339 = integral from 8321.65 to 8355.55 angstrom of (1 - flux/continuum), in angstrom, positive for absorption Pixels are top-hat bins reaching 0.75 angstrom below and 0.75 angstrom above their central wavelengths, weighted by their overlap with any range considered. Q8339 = -0.99 angstrom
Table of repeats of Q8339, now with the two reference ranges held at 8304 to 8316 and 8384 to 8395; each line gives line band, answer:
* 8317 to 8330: 0.3 angstrom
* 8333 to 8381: -1.1 angstrom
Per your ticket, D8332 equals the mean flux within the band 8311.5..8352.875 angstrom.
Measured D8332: 4.06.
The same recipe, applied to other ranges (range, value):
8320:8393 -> 4.07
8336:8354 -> 4.26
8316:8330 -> 3.89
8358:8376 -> 4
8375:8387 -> 4.08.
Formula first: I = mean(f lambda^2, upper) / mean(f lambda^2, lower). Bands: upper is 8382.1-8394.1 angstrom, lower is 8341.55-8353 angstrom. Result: 0.9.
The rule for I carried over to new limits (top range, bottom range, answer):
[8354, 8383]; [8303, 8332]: 1.04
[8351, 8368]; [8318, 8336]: 1.05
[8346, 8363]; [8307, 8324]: 1.07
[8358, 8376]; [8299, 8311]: 1.00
